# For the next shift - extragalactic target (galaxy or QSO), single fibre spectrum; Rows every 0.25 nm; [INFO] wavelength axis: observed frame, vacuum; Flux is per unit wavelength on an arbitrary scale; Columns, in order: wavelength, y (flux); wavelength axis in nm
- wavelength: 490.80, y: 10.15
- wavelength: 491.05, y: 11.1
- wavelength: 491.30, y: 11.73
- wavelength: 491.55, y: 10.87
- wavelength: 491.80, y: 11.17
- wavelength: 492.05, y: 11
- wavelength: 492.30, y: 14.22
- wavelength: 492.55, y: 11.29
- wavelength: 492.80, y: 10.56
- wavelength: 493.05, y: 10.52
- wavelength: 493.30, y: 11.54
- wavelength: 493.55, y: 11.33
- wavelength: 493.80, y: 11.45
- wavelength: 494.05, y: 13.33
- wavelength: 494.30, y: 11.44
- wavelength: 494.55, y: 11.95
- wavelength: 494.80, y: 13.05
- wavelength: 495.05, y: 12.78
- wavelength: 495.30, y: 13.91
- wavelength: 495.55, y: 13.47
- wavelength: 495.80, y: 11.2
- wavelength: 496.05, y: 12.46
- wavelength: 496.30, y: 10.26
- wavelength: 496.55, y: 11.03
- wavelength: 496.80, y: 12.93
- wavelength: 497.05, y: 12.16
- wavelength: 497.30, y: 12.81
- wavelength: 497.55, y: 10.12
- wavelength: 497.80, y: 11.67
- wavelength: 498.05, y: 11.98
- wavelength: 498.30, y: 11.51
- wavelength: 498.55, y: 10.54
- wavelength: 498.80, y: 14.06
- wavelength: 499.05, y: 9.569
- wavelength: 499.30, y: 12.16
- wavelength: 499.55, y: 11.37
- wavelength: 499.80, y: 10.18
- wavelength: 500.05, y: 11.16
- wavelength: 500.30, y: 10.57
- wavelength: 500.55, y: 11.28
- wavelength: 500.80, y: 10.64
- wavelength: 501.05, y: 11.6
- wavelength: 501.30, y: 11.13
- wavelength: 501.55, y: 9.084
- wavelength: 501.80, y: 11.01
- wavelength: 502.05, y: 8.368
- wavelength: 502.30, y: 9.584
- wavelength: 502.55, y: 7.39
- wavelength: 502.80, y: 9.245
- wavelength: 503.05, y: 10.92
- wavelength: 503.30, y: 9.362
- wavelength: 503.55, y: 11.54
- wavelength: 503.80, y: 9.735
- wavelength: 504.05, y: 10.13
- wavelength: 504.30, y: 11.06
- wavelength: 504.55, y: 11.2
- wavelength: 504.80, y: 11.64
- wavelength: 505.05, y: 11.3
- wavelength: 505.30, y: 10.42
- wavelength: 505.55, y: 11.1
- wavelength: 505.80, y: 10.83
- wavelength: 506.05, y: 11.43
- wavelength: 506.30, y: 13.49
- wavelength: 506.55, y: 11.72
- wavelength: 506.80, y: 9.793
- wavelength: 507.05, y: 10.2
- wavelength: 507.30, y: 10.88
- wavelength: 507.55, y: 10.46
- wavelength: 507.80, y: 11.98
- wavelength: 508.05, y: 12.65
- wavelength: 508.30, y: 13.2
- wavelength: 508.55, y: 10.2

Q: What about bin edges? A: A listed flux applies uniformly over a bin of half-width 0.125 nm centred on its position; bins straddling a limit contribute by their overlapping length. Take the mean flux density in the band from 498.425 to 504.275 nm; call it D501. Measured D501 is 10.5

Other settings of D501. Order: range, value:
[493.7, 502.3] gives 11.5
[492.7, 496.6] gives 11.9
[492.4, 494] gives 11.3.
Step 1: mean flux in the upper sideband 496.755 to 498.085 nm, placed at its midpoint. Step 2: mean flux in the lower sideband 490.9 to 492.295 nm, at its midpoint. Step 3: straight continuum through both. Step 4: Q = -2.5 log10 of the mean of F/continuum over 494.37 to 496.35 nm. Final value -0.06 mag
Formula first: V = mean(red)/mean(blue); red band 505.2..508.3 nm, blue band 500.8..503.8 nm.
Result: 1.14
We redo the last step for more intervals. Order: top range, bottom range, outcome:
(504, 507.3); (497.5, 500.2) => 0.98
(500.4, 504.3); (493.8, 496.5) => 0.82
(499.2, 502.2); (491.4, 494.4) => 0.92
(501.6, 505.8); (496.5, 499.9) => 0.88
